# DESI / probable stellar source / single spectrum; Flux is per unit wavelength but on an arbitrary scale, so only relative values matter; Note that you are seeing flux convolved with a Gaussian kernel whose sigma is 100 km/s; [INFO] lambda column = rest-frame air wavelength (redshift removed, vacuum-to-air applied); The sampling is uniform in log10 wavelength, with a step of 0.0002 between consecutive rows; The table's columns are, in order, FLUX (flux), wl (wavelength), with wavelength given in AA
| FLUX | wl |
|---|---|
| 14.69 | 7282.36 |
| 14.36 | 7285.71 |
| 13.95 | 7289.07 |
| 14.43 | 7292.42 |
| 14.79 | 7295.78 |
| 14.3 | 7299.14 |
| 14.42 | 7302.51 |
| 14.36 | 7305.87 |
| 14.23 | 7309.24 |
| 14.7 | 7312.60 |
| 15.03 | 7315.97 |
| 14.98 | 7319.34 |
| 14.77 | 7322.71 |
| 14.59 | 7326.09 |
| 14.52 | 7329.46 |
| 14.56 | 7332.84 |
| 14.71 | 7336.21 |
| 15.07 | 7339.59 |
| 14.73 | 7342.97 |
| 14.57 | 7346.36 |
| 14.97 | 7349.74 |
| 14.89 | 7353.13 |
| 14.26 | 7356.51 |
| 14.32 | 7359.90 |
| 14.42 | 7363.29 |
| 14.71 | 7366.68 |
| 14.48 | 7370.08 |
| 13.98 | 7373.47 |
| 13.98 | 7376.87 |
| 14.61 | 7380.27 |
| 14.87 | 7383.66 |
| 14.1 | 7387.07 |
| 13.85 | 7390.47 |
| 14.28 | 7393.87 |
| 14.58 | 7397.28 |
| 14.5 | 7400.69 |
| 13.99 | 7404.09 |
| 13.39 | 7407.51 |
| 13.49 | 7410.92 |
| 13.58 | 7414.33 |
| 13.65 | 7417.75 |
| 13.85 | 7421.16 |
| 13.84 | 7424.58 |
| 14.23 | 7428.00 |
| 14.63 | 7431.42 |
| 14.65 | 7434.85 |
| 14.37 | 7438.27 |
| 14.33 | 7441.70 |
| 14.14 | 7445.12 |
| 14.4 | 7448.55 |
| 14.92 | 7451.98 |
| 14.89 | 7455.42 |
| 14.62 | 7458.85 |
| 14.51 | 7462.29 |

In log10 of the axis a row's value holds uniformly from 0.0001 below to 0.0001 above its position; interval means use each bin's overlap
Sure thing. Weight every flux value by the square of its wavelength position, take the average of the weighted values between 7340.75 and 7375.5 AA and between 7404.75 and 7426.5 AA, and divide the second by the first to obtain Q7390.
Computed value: 0.95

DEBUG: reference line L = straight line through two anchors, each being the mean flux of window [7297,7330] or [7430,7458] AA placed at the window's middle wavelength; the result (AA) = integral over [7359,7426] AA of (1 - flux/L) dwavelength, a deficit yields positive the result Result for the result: 2.0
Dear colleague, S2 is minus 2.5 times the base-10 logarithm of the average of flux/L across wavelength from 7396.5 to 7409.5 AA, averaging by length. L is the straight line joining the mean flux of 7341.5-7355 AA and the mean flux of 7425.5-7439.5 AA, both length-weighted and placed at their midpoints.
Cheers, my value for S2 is 0.04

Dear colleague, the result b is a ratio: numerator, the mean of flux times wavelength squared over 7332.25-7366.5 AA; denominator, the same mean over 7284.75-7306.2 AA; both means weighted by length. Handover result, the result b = 1.0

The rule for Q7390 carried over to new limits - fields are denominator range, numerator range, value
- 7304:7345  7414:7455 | 1.00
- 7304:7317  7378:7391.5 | 1.01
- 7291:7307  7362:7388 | 1.02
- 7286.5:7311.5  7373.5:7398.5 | 1.02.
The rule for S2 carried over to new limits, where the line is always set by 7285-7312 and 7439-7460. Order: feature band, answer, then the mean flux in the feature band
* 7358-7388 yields 0.00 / 14.4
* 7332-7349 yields -0.03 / 14.8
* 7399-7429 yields 0.05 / 13.8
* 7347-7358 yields -0.02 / 14.7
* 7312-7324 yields -0.04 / 14.9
